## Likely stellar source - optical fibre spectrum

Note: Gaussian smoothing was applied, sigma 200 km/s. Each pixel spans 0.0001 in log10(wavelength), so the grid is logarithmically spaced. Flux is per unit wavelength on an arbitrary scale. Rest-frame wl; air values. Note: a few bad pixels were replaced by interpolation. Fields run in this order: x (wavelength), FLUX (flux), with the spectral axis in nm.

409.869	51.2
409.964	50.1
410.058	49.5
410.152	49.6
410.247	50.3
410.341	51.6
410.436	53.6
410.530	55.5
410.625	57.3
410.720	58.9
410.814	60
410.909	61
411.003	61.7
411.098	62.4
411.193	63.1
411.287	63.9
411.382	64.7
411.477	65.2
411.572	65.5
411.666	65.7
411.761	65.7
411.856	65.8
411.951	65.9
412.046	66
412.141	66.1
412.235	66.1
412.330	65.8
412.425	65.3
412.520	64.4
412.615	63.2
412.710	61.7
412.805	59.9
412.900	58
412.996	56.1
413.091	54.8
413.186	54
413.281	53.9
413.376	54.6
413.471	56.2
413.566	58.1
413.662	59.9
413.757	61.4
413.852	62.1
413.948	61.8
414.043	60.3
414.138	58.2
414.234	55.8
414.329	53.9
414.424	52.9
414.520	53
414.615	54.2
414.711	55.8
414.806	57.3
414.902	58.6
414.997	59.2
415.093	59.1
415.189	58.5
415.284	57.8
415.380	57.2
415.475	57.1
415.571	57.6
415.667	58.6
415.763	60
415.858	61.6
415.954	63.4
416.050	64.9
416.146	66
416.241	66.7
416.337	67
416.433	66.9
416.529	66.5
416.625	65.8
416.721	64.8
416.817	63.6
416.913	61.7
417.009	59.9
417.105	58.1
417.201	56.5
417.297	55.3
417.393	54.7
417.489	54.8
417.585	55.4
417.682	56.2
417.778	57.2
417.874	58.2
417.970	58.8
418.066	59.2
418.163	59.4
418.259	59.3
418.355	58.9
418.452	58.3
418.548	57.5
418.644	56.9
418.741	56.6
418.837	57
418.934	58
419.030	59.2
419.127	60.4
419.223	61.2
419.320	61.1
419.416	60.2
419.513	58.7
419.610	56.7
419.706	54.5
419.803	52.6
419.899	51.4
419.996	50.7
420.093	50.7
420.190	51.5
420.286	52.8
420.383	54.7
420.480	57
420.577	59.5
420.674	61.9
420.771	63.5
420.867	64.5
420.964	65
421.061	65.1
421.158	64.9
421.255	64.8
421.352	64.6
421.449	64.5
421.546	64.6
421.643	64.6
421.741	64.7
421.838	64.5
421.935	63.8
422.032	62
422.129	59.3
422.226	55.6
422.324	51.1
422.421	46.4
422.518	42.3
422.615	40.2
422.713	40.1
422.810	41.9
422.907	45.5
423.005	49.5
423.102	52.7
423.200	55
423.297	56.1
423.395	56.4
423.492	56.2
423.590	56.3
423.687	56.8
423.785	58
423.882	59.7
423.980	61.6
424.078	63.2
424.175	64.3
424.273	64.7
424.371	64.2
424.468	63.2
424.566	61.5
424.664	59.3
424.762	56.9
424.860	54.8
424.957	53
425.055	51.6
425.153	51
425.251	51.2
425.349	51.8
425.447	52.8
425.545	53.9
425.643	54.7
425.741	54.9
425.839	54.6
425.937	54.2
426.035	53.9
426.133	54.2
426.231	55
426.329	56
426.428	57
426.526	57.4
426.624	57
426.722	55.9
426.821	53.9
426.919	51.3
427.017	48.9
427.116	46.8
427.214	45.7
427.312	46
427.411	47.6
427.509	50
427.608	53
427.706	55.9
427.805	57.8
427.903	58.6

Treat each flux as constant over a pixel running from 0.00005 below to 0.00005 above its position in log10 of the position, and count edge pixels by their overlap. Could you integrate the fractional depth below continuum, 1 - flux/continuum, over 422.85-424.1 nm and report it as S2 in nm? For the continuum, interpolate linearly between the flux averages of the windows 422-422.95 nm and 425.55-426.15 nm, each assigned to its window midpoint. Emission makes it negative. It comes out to -0.14 nm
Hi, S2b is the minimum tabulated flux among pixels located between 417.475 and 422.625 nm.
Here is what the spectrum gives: 40.2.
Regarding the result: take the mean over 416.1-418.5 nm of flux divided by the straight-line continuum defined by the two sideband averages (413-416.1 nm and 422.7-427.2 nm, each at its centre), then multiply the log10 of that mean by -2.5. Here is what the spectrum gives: -0.06 mag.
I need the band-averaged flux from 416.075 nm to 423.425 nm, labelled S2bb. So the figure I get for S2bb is 57.9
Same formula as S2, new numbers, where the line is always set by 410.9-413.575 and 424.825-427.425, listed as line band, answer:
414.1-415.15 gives 0.073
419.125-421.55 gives -0.102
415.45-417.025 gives -0.103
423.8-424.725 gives -0.139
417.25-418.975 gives 0.023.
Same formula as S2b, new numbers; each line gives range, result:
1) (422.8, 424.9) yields 41.9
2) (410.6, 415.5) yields 52.9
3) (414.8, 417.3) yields 55.3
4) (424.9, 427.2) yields 46.8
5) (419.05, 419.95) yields 51.4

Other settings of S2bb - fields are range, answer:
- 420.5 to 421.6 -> 63.8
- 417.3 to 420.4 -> 56.6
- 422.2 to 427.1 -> 54.3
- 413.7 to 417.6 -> 59.7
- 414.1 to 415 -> 55.7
